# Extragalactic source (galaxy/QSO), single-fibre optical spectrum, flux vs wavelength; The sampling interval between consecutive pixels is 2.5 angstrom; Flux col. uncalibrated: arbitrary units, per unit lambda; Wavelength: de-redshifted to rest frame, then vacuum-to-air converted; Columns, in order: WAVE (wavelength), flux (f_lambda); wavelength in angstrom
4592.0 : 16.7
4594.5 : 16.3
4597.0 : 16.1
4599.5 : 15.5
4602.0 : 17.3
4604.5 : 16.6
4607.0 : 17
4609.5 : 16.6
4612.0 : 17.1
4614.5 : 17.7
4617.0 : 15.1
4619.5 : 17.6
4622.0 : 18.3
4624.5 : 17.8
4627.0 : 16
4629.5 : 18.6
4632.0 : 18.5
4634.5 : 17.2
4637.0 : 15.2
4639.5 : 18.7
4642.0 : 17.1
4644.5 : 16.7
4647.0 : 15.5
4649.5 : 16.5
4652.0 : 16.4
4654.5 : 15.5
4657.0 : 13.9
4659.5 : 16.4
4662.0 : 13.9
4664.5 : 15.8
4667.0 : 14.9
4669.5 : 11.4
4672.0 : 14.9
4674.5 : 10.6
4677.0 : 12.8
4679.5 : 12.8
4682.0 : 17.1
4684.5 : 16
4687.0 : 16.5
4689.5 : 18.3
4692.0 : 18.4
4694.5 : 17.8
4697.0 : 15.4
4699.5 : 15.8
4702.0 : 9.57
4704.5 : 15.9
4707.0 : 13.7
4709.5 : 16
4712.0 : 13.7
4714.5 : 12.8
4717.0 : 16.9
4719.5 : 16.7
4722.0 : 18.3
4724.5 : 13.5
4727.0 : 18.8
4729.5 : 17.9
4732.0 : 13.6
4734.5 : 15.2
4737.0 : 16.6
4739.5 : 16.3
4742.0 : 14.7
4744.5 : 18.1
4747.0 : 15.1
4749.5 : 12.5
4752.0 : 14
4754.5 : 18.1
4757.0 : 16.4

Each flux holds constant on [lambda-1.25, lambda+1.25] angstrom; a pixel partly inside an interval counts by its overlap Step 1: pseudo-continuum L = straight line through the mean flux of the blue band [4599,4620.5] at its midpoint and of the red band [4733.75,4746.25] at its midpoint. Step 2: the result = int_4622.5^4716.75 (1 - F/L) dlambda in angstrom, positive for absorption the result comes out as 5.4 angstrom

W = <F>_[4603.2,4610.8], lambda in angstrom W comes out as 16.7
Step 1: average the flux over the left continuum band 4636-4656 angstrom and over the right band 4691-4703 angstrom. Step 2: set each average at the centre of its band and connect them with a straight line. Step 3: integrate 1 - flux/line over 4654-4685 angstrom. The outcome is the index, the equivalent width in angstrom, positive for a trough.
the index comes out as 3.38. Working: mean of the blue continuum 16.4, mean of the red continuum 15.5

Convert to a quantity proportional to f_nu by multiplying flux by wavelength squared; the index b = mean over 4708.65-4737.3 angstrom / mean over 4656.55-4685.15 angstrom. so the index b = 1.14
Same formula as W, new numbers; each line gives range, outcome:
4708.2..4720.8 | 15.2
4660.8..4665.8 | 14.9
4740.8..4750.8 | 15.1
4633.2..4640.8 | 17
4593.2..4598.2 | 16.2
